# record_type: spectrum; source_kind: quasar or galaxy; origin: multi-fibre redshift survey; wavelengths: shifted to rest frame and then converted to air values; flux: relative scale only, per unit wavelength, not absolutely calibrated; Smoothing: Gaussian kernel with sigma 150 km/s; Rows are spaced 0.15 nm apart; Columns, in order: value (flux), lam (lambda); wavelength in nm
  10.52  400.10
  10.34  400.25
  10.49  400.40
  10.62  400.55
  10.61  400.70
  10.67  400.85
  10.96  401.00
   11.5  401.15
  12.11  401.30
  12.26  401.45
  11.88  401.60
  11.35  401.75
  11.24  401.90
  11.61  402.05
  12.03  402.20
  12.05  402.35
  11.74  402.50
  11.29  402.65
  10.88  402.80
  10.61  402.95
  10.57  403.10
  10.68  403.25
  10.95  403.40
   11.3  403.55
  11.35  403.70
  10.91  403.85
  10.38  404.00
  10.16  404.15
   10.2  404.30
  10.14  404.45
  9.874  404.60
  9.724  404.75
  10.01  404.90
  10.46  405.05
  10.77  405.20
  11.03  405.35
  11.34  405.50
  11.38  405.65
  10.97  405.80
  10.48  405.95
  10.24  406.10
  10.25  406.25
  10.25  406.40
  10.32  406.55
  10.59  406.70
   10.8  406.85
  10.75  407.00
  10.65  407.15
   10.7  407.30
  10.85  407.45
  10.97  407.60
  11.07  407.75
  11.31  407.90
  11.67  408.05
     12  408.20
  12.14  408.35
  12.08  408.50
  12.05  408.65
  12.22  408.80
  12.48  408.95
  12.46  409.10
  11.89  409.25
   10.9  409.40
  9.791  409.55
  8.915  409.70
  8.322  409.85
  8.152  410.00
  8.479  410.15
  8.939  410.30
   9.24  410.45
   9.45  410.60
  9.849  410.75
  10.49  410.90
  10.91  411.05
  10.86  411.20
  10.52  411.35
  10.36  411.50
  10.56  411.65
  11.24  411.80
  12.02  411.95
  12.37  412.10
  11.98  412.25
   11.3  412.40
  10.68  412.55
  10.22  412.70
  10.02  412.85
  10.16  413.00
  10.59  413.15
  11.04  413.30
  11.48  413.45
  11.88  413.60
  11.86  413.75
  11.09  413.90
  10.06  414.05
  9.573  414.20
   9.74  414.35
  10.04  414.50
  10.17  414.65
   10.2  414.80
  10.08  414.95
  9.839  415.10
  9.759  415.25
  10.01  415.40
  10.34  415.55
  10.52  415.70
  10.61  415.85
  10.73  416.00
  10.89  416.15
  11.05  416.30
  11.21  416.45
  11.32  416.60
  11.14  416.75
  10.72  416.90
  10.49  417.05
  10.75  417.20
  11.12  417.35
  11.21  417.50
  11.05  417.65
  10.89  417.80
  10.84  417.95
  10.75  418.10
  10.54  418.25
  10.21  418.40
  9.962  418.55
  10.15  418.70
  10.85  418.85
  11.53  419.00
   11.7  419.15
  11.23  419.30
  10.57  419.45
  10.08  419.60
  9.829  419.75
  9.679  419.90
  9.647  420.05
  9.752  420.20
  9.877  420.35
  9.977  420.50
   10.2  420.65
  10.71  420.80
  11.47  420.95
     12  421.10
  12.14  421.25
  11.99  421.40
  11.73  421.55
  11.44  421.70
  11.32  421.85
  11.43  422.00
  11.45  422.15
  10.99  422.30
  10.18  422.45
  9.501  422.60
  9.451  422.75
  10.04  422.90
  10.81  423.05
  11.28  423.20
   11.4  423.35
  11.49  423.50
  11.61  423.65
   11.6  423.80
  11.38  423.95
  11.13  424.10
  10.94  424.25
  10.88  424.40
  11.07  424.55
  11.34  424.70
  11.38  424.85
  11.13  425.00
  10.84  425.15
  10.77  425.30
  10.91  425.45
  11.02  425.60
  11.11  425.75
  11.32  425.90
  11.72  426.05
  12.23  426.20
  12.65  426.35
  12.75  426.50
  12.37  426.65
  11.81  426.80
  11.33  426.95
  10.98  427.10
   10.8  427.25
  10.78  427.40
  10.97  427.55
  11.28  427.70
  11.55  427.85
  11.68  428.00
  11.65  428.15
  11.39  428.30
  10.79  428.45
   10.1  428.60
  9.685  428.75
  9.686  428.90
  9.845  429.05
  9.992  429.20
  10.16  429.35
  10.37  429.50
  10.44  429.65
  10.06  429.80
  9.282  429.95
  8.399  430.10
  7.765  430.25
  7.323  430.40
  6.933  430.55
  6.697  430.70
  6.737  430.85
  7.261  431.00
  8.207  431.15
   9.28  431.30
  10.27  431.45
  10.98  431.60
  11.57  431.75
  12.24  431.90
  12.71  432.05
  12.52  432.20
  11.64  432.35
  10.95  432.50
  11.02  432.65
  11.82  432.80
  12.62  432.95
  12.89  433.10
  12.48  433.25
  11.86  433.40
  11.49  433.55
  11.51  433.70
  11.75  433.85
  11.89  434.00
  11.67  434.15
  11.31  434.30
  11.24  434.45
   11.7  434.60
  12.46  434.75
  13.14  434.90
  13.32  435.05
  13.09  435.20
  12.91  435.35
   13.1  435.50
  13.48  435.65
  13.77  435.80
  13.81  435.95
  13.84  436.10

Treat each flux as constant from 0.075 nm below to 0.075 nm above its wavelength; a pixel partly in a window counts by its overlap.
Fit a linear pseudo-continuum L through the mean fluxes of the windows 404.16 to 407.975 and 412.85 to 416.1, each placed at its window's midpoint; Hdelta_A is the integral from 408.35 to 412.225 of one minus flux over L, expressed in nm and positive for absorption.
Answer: -0.04 nm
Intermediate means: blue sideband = 10.6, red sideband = 10.5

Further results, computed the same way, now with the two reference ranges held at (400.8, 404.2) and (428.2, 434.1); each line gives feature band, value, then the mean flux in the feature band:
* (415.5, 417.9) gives -0.019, 10.9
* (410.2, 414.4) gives 0.109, 10.7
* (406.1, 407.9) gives 0.072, 10.7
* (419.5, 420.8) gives 0.091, 9.94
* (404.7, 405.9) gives 0.047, 10.7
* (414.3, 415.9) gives 0.108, 10.1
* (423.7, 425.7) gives -0.109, 11.1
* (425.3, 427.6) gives -0.222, 11.5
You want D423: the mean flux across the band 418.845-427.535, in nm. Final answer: 11.1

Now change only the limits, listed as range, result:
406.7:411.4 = 10.7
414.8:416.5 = 10.4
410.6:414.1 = 10.9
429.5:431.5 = 8.41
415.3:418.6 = 10.7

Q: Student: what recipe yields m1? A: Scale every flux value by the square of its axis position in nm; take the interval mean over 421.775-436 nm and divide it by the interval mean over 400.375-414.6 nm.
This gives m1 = 1.1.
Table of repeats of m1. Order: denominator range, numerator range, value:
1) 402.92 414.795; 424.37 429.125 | 1.14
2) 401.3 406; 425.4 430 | 1.13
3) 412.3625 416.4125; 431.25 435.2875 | 1.23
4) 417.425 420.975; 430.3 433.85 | 1.06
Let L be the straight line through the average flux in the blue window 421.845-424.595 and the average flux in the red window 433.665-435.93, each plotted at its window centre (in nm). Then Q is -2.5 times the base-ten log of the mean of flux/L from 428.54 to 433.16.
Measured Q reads 0.20 mag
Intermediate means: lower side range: 10.9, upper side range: 12.5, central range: 9.97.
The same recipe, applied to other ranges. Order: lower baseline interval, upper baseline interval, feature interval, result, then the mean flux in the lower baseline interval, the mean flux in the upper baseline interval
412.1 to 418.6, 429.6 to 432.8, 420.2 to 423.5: -0.07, 10.7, 9.68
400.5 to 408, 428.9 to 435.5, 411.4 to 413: -0.02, 10.9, 10.8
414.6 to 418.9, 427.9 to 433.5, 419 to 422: -0.03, 10.6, 10.3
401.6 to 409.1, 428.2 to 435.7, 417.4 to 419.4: 0.01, 11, 10.8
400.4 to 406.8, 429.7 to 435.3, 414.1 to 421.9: 0.02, 10.9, 10.8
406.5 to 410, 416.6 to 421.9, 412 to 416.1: 0.03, 11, 10.8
